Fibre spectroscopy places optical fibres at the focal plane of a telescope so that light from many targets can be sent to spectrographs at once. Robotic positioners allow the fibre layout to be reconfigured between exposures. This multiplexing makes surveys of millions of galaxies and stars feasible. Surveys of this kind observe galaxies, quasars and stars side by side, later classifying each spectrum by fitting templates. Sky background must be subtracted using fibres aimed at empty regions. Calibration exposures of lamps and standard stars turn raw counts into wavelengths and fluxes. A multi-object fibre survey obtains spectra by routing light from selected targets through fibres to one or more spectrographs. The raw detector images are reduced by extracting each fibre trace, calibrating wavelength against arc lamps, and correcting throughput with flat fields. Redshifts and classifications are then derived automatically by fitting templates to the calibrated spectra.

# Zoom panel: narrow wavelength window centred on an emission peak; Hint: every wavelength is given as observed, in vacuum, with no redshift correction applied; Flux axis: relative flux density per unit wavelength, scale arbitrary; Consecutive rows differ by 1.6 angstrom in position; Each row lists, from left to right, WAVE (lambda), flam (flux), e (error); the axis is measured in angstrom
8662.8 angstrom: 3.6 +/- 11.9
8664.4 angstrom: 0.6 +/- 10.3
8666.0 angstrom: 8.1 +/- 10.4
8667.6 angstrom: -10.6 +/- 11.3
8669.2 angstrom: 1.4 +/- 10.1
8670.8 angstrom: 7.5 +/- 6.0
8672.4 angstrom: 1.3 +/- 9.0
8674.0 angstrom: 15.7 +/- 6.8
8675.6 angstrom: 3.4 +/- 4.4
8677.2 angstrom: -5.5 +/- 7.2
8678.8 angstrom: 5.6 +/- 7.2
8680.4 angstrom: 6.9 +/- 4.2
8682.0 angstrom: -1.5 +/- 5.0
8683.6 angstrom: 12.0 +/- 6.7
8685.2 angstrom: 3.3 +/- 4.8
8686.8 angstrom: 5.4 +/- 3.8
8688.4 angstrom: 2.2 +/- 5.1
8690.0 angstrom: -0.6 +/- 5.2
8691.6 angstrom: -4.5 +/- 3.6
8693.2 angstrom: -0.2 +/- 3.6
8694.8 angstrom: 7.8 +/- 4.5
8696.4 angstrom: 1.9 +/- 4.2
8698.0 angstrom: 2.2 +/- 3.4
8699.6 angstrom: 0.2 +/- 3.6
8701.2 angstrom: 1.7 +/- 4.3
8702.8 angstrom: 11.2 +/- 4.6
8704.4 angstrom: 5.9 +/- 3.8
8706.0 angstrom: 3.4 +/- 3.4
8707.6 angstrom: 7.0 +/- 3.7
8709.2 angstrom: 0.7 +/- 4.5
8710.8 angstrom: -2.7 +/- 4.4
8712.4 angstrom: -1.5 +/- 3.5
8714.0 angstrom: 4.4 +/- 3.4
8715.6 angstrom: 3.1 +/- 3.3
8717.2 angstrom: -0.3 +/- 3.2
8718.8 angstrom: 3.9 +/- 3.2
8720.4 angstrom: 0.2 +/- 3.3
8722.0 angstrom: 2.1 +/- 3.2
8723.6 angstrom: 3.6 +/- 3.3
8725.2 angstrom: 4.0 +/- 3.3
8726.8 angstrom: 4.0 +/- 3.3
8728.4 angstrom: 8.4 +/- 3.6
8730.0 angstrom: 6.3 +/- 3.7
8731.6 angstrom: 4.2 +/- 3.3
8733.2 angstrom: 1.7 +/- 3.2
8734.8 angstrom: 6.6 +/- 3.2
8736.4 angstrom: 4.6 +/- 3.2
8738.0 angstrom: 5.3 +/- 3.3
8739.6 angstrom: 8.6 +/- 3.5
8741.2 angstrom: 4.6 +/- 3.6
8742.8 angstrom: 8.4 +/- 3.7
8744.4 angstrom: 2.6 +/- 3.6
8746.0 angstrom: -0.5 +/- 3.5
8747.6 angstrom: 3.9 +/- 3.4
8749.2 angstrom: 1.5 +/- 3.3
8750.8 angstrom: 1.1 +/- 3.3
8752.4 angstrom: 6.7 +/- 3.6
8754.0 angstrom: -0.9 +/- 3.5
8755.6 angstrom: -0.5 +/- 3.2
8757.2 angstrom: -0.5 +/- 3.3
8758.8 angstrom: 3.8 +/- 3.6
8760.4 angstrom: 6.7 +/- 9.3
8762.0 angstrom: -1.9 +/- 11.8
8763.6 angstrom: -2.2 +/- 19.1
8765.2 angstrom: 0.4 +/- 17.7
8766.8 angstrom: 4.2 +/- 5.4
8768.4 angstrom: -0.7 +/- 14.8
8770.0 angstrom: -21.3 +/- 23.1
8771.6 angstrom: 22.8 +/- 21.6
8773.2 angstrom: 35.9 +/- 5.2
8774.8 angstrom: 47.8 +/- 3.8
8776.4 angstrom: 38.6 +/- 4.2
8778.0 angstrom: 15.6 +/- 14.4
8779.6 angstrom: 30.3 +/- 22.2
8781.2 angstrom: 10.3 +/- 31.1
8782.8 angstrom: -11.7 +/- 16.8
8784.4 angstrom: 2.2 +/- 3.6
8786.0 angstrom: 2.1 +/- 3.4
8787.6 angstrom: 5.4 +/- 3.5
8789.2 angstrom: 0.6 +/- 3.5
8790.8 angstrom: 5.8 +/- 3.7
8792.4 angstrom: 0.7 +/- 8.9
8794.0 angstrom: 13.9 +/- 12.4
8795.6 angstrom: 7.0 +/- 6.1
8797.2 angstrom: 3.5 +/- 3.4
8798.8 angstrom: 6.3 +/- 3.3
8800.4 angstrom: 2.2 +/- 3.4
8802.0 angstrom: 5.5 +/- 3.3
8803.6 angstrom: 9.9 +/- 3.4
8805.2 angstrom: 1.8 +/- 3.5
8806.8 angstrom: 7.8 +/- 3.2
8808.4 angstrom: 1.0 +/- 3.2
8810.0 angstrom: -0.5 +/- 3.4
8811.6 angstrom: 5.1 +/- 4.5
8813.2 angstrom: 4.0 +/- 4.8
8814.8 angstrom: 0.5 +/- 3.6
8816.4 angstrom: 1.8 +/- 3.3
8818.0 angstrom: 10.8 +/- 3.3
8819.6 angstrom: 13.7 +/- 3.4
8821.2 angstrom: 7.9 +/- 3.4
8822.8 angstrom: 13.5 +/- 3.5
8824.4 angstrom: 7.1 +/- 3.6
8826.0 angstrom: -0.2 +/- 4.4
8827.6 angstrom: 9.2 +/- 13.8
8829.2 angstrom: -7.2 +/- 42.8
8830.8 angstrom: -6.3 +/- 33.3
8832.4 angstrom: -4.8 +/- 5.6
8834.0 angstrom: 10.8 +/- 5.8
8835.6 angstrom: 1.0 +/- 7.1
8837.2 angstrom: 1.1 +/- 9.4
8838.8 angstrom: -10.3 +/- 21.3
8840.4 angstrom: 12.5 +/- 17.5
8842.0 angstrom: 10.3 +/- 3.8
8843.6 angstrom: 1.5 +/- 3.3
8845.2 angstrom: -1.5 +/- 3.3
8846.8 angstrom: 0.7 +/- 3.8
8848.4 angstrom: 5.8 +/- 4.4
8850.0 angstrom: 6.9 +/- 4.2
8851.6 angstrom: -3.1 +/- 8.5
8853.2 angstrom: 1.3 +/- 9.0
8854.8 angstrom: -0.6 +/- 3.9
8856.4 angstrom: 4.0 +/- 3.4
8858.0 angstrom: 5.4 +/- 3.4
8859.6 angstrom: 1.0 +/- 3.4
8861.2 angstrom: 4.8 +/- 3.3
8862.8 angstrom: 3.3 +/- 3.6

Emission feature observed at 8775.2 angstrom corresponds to H-gamma 4340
